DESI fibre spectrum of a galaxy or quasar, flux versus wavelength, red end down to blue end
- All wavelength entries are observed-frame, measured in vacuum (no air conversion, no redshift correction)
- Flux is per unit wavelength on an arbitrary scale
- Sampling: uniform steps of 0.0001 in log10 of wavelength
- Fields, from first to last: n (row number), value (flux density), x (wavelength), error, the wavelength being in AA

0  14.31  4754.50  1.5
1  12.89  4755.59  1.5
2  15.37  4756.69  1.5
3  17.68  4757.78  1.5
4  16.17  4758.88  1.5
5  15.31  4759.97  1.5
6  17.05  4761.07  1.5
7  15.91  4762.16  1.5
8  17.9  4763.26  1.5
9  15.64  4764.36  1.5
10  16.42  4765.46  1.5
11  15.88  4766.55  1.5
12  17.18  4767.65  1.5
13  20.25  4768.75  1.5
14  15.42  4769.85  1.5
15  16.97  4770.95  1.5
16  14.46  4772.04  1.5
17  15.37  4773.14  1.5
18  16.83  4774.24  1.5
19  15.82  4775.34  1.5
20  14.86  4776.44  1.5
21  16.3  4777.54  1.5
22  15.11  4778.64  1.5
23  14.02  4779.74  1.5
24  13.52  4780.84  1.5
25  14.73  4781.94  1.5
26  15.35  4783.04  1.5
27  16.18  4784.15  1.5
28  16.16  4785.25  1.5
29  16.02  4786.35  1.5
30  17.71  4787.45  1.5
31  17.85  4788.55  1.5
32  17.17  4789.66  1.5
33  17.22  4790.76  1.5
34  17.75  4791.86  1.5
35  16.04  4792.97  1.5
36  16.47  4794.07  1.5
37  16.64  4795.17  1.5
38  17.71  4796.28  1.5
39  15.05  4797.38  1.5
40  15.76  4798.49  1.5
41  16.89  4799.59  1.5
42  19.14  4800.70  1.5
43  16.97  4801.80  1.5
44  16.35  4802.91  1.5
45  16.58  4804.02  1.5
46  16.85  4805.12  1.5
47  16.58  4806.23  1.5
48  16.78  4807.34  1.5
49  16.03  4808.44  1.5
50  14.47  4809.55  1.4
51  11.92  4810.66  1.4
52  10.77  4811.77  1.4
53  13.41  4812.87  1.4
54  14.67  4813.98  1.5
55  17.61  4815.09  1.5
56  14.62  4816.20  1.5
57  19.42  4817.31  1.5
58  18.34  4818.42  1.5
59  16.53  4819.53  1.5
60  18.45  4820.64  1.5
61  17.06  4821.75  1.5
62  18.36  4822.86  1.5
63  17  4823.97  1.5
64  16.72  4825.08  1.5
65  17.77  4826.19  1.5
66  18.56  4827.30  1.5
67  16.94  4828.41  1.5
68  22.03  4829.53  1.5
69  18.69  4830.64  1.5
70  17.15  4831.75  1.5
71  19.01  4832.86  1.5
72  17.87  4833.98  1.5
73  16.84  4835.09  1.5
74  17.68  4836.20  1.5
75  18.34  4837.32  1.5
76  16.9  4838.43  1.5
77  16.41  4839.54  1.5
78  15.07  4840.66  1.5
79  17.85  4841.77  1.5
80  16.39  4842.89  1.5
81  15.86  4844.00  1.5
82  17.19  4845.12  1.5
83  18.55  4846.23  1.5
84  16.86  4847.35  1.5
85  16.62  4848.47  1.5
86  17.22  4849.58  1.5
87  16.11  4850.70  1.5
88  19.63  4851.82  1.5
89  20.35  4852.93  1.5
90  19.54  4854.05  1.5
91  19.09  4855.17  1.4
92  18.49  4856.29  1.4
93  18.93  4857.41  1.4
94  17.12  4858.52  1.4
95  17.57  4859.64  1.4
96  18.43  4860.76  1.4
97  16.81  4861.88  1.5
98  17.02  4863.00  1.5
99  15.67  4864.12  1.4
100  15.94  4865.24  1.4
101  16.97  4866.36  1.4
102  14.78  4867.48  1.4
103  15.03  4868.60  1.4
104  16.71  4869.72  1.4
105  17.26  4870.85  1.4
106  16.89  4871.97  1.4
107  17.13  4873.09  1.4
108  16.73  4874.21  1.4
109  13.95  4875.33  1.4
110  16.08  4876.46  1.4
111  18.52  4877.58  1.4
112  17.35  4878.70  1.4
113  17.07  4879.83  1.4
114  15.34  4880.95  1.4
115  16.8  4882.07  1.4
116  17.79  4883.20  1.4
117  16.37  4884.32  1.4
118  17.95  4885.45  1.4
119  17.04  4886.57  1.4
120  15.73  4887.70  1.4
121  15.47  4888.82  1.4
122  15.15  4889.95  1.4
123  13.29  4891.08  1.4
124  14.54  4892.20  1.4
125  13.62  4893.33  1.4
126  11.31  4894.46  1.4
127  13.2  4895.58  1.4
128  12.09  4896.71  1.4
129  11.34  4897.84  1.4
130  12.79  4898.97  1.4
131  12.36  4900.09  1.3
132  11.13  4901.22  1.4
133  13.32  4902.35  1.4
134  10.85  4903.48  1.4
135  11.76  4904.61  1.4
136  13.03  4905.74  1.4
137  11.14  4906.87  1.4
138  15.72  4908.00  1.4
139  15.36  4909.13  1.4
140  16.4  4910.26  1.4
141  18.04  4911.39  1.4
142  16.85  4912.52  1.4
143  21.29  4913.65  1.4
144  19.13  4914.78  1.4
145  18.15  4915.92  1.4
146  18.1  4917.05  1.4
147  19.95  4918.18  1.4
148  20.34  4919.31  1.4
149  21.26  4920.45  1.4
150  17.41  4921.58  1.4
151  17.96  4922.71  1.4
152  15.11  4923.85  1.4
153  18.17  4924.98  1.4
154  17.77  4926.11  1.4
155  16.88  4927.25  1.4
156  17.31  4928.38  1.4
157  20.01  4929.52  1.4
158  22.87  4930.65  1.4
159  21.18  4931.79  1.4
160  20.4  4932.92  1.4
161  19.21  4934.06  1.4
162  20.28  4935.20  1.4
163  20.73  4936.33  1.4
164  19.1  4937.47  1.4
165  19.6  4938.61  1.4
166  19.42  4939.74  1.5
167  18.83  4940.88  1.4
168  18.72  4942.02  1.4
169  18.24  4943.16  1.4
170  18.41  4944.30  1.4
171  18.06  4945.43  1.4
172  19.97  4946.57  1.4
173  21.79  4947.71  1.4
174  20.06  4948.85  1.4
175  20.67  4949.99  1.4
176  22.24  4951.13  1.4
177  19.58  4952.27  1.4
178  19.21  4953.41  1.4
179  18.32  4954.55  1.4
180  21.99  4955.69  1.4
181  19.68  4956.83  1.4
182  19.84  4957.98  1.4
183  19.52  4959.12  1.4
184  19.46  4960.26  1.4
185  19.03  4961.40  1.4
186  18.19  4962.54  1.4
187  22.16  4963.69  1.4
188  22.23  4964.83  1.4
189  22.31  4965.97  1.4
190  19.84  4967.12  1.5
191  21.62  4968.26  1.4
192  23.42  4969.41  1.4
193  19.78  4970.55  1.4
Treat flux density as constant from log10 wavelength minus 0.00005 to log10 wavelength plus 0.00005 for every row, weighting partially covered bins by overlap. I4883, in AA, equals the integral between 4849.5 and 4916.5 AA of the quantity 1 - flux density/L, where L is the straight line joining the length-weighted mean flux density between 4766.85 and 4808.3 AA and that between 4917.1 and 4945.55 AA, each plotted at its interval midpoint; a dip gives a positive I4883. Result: 8.2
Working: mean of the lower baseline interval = 16.4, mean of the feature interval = 15.9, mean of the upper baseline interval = 19.1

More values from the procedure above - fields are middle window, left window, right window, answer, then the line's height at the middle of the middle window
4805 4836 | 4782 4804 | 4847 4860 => 1.0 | 17.4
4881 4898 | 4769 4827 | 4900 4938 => 2.2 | 17.1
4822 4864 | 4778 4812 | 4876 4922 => -5.0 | 15.8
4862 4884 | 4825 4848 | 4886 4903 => -2.2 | 15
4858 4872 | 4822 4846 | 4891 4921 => -0.1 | 16.5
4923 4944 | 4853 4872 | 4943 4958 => 0.3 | 19.4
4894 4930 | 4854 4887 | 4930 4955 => 5.6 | 18.6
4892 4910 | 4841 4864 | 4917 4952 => 5.7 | 18.7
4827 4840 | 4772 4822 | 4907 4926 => -1.1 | 16.6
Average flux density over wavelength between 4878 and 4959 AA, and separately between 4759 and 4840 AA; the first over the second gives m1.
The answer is 1.0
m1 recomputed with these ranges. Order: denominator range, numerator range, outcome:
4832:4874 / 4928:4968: 1.16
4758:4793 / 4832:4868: 1.07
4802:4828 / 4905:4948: 1.13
